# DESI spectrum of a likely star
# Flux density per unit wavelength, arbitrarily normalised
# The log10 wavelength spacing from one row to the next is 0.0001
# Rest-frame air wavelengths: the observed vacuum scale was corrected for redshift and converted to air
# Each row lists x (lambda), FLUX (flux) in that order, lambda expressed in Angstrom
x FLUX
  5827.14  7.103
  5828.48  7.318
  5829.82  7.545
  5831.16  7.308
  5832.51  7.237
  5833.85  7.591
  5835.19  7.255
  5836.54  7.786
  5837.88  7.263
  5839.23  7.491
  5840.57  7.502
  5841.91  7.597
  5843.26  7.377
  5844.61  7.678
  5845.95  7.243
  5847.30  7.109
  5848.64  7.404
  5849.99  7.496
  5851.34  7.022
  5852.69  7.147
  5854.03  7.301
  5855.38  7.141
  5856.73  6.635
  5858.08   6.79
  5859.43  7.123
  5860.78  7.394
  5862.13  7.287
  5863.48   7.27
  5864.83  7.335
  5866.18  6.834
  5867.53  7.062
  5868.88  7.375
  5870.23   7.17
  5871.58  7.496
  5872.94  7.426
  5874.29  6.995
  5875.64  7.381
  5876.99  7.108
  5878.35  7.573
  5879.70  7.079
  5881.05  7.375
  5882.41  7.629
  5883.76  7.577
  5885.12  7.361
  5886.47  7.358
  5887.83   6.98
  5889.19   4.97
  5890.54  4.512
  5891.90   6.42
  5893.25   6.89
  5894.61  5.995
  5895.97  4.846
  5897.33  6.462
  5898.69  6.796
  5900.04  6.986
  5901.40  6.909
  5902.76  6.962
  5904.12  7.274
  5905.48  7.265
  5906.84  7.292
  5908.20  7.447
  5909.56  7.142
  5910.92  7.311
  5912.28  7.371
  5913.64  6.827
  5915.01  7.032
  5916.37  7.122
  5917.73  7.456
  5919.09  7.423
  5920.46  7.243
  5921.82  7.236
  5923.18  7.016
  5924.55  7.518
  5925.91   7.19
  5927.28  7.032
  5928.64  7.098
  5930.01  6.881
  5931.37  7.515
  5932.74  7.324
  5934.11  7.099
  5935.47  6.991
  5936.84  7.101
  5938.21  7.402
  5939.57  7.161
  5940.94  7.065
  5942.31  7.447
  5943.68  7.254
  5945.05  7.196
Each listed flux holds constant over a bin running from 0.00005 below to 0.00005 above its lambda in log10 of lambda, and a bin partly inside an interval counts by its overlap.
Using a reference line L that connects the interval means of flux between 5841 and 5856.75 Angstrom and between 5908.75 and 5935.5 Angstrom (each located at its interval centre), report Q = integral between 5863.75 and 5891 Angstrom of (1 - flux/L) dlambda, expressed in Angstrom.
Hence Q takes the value 0.8 Angstrom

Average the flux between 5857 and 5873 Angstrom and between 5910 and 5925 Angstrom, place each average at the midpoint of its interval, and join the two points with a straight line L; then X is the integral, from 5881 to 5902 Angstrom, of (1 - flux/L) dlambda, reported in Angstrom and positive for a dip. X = 1.9 Angstrom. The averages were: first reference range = 7.19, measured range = 6.54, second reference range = 7.22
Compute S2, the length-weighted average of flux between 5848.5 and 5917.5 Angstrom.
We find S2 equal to 7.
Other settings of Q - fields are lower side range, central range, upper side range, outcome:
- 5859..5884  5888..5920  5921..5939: 2.19 Angstrom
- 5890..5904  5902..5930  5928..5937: -1.83 Angstrom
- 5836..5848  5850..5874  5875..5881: 0.63 Angstrom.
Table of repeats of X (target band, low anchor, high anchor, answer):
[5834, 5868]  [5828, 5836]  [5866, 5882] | 0.3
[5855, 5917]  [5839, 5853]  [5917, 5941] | 2.8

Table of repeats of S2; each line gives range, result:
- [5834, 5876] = 7.27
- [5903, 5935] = 7.22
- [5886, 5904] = 6.33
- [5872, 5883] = 7.32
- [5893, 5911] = 6.81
